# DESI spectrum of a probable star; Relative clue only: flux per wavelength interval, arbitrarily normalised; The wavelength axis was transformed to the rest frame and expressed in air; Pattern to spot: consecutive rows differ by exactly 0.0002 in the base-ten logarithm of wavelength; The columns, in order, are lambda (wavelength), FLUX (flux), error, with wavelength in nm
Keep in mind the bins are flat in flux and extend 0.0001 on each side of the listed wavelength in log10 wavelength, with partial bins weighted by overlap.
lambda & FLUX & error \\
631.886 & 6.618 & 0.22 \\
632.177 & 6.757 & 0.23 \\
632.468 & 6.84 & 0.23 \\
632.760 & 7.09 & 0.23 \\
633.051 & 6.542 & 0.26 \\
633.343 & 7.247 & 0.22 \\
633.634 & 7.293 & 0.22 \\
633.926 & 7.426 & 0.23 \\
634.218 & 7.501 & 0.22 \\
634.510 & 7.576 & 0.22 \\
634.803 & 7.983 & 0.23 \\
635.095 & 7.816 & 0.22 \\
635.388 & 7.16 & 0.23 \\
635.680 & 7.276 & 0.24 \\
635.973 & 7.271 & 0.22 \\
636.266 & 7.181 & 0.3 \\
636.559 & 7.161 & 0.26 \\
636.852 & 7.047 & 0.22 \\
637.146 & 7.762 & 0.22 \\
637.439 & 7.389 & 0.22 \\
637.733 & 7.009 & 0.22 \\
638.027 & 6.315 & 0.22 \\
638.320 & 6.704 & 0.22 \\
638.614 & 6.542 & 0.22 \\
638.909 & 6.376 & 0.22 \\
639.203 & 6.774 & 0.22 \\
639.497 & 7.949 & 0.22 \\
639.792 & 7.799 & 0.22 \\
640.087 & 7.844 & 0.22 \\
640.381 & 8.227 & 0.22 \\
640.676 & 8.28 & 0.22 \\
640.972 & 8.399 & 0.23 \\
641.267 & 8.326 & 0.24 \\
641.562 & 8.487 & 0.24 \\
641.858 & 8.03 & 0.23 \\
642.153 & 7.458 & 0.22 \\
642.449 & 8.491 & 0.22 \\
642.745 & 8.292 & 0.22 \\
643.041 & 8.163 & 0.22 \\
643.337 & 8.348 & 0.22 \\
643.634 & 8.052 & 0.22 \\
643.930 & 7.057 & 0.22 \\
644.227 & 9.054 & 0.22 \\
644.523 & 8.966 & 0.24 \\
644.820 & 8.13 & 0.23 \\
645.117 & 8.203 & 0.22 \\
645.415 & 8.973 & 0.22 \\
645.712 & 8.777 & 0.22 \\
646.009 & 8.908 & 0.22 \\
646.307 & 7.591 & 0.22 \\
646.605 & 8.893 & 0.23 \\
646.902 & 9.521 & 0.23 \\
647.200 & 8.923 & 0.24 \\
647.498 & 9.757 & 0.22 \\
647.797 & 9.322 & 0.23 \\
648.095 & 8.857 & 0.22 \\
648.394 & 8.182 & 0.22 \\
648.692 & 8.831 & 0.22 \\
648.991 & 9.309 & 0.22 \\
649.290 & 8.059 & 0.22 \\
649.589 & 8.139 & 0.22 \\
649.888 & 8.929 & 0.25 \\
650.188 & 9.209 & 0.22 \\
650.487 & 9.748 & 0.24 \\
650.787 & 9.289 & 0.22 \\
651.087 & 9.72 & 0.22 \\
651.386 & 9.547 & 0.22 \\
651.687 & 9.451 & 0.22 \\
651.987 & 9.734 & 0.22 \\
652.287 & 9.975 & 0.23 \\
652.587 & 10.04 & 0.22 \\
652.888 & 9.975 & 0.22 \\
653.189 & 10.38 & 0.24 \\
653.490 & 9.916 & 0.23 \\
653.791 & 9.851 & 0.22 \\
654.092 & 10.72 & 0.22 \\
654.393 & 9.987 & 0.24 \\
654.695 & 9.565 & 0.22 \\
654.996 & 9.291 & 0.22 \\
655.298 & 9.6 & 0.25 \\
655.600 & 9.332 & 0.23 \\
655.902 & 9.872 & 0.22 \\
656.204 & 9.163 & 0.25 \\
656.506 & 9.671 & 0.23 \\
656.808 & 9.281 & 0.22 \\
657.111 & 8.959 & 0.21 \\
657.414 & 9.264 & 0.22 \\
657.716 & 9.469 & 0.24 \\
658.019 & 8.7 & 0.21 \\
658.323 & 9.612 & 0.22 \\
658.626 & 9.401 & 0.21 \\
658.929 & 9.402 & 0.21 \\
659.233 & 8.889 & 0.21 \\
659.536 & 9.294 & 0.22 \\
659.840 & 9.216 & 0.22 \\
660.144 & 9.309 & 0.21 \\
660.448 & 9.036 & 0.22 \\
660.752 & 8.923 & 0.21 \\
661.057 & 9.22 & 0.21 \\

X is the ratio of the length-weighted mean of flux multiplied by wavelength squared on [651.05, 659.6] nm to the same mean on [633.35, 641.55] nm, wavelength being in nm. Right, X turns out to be 1.4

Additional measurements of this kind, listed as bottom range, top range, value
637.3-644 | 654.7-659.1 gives 1.28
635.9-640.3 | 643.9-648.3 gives 1.26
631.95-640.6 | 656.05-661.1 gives 1.36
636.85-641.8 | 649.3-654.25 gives 1.33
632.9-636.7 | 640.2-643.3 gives 1.14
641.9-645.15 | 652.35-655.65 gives 1.25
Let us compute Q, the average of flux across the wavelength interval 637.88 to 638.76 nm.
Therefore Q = 6.53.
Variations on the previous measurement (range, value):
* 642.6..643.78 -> 8.21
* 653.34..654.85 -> 10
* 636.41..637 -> 7.1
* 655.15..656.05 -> 9.6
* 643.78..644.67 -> 8.37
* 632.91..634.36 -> 7.2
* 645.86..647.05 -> 8.73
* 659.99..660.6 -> 9.17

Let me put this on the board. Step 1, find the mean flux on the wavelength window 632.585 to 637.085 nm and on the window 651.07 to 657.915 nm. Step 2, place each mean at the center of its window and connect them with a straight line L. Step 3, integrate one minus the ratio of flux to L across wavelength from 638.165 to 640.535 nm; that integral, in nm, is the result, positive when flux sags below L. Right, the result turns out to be 0.18 nm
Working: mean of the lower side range 7.31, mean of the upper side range 9.68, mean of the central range 7.28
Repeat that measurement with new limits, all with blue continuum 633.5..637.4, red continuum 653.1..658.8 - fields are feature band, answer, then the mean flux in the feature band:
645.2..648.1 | -0.116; 8.94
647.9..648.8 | 0.013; 8.66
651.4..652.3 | -0.051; 9.65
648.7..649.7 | 0.034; 8.56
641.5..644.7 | 0.005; 8.21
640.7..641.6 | -0.040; 8.37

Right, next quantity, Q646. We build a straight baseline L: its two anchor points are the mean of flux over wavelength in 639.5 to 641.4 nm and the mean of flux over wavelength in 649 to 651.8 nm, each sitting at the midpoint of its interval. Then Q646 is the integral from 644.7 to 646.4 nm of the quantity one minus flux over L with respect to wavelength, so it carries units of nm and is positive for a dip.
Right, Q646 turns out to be 0.03 nm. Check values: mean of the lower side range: 8.13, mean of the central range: 8.46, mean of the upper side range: 9.12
